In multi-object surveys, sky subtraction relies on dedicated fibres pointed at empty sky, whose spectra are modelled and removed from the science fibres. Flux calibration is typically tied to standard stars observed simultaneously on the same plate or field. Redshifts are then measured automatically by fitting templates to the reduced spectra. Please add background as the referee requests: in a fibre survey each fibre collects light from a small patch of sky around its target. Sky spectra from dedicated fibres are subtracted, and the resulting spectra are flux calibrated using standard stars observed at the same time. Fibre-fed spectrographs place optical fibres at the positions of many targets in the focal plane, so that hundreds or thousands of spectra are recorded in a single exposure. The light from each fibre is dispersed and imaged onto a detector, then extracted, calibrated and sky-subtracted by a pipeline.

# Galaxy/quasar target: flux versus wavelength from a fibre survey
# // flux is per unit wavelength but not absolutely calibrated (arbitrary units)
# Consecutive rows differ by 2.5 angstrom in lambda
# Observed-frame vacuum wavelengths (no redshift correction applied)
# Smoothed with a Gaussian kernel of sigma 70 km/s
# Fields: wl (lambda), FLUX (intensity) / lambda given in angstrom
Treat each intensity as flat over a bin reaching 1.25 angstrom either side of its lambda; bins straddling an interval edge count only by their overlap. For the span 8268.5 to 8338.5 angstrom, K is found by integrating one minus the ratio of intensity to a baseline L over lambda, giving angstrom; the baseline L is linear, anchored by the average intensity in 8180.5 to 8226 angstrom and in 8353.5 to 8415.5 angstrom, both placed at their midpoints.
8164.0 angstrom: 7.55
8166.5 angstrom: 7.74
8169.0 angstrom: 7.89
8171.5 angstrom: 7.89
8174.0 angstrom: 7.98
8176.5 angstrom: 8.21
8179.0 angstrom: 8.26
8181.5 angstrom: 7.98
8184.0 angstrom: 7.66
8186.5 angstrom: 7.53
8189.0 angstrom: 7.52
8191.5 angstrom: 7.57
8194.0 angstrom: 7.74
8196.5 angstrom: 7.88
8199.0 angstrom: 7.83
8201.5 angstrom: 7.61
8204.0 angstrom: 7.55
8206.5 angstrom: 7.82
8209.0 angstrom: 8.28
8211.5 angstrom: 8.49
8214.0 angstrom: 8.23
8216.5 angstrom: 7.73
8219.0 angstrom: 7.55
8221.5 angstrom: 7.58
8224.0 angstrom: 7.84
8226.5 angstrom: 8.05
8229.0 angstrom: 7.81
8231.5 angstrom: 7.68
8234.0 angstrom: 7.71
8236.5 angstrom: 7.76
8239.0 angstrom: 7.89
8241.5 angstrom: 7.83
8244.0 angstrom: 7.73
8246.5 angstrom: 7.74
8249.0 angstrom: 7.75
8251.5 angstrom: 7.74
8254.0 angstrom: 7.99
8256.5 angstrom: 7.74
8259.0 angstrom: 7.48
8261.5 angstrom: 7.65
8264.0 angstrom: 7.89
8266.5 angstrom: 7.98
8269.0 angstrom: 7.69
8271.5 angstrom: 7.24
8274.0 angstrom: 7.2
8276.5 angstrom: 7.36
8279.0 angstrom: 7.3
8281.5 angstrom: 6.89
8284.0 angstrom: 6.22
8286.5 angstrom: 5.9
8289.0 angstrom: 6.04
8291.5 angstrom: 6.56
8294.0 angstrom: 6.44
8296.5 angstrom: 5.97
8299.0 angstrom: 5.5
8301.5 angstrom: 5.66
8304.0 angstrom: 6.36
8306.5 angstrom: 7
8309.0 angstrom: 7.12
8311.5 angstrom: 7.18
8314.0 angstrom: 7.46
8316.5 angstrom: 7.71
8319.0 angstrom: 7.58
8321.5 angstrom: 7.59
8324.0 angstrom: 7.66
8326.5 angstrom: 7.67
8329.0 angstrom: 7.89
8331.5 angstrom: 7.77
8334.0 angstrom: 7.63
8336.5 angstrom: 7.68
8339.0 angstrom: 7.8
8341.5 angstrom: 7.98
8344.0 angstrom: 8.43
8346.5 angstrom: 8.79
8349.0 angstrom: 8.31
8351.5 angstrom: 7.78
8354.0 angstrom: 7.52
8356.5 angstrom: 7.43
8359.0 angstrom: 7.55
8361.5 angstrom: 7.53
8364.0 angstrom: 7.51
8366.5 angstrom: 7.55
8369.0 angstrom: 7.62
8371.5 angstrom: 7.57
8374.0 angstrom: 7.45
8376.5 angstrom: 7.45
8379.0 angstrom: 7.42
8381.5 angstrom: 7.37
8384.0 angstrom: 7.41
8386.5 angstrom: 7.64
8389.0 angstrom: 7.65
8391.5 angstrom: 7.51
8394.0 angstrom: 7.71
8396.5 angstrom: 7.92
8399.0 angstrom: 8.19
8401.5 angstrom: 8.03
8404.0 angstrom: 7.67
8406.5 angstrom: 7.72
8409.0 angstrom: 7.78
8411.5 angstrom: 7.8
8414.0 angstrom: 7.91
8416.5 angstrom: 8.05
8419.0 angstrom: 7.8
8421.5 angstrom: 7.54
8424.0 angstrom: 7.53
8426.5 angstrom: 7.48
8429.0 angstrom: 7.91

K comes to 6.4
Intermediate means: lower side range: 7.8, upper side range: 7.64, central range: 7.01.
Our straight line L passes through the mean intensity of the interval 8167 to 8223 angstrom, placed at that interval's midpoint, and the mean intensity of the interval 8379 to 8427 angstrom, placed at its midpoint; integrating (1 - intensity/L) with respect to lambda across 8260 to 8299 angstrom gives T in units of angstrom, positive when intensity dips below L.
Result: 4.4 angstrom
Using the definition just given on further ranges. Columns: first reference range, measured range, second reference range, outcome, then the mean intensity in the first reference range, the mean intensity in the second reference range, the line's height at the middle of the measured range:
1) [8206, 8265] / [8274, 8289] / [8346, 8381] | 2.0 angstrom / 7.83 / 7.65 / 7.77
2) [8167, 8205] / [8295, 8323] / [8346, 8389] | 3.1 angstrom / 7.81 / 7.62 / 7.68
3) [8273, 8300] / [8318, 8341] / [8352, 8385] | -2.3 angstrom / 6.49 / 7.5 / 7.02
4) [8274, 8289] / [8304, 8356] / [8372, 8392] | -4.4 angstrom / 6.71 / 7.49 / 7.09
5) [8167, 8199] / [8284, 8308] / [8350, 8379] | 4.6 angstrom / 7.84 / 7.54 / 7.66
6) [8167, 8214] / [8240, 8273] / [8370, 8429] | 0.4 angstrom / 7.88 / 7.68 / 7.82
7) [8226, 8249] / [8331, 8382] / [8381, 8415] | 0.2 angstrom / 7.79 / 7.74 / 7.76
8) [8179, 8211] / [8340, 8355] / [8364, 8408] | -0.9 angstrom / 7.78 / 7.64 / 7.67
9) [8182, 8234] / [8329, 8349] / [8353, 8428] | -0.9 angstrom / 7.8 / 7.64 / 7.69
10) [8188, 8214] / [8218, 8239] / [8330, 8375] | 0.2 angstrom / 7.85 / 7.77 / 7.84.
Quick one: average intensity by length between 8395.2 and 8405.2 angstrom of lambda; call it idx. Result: 7.95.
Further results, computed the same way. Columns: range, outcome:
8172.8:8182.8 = 8.11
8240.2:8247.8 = 7.77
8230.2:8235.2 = 7.7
